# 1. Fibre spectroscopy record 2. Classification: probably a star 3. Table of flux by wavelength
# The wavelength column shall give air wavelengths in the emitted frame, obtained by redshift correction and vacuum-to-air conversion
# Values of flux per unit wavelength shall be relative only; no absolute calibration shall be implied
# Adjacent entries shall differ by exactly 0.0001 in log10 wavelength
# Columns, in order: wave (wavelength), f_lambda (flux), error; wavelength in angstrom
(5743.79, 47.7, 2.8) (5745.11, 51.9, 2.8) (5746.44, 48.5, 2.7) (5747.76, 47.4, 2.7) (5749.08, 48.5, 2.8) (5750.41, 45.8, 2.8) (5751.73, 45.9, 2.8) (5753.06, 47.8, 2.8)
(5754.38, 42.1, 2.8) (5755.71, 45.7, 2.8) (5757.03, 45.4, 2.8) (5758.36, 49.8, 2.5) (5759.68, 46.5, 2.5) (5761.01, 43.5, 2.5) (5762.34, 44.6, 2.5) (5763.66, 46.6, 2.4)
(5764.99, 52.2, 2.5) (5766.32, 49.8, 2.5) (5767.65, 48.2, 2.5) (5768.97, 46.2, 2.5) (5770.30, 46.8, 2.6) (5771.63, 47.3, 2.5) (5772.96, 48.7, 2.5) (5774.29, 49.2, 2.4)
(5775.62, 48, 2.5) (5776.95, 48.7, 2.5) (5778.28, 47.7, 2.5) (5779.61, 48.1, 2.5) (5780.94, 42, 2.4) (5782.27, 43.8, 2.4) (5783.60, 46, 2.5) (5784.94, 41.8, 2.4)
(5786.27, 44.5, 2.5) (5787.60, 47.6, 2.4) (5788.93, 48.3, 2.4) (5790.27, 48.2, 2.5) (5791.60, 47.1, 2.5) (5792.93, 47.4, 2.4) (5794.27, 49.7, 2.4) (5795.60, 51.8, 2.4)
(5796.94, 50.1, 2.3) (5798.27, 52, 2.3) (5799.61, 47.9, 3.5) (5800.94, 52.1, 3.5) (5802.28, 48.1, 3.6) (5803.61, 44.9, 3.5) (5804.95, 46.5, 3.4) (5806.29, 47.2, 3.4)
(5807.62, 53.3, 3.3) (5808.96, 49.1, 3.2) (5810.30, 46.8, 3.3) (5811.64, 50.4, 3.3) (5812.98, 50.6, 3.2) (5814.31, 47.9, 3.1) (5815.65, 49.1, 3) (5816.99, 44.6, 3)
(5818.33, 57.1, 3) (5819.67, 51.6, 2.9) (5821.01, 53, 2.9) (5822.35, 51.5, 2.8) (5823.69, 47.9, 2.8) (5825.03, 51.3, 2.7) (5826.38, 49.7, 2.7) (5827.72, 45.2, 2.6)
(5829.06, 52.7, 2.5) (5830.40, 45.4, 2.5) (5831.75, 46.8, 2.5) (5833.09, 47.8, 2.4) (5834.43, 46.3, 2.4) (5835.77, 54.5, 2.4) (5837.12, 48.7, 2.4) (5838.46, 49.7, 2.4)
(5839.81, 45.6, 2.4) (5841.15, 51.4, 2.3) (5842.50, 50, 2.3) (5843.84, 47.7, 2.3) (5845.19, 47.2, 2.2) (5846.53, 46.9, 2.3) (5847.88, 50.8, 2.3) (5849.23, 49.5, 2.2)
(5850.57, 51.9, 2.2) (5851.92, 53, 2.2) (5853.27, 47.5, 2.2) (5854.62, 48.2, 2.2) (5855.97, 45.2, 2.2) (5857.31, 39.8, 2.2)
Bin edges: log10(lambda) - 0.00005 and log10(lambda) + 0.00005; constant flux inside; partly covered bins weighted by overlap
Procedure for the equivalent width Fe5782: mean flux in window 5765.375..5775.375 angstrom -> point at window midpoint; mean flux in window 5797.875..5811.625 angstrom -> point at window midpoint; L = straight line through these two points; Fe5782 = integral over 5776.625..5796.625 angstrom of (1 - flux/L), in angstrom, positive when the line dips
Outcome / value 0.7 angstrom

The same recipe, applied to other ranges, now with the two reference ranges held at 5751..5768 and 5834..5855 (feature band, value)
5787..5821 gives -0.8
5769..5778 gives -0.2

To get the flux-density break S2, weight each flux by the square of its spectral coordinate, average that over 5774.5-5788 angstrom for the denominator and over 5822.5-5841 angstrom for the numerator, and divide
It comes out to 1.1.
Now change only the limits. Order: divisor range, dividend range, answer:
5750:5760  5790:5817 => 1.08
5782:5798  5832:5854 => 1.06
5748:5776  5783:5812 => 1.04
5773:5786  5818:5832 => 1.10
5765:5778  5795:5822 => 1.04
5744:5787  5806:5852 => 1.08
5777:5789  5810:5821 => 1.11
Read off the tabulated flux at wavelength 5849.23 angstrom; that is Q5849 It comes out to 49.5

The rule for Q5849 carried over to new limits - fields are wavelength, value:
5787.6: 47.6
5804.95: 46.5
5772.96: 48.7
